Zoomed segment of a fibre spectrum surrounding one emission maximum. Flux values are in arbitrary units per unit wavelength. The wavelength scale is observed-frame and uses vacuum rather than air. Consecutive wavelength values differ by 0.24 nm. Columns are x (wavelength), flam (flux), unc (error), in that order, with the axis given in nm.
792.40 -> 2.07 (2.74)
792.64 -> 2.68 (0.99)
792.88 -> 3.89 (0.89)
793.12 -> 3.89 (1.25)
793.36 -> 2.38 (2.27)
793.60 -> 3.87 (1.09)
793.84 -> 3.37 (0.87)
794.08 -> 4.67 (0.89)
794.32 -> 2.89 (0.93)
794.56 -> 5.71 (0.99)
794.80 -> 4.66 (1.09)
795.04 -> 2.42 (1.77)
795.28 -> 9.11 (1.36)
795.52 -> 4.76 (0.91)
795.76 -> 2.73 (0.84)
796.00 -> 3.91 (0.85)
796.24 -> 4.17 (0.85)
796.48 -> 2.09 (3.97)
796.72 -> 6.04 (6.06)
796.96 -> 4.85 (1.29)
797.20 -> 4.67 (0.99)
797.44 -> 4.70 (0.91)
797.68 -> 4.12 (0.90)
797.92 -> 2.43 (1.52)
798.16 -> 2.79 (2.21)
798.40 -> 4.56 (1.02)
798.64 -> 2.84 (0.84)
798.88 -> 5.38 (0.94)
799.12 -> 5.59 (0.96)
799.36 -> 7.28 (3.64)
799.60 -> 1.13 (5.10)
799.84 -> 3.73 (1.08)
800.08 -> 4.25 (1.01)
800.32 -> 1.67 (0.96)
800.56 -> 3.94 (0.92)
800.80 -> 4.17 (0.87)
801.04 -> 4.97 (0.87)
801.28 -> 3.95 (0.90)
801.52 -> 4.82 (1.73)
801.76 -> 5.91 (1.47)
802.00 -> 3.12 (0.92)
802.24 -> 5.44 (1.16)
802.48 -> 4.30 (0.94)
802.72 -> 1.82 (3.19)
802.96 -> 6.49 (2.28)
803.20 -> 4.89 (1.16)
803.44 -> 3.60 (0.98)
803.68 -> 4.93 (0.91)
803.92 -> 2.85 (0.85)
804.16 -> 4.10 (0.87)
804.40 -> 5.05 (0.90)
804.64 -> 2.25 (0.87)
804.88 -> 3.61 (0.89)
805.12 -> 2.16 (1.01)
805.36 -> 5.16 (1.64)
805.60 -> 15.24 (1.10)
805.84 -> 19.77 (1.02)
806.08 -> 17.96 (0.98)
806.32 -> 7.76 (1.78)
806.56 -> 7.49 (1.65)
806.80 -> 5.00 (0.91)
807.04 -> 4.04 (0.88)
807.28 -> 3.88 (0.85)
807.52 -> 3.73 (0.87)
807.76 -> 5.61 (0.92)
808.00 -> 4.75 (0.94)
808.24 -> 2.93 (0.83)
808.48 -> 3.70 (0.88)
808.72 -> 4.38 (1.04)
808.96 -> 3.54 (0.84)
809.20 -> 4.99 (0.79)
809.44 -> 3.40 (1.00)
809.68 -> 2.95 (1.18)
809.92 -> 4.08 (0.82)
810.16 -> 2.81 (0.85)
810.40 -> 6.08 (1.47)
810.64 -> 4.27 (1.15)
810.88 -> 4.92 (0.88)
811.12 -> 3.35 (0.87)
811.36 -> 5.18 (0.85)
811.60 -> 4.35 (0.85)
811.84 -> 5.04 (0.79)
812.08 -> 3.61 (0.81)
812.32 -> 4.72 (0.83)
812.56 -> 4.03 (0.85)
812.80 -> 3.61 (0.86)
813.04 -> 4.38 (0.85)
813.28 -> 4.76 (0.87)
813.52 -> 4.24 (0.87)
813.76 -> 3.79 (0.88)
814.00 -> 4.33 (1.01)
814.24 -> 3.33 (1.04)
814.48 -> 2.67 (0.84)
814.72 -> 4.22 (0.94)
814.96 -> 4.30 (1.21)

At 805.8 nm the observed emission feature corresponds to Hbeta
